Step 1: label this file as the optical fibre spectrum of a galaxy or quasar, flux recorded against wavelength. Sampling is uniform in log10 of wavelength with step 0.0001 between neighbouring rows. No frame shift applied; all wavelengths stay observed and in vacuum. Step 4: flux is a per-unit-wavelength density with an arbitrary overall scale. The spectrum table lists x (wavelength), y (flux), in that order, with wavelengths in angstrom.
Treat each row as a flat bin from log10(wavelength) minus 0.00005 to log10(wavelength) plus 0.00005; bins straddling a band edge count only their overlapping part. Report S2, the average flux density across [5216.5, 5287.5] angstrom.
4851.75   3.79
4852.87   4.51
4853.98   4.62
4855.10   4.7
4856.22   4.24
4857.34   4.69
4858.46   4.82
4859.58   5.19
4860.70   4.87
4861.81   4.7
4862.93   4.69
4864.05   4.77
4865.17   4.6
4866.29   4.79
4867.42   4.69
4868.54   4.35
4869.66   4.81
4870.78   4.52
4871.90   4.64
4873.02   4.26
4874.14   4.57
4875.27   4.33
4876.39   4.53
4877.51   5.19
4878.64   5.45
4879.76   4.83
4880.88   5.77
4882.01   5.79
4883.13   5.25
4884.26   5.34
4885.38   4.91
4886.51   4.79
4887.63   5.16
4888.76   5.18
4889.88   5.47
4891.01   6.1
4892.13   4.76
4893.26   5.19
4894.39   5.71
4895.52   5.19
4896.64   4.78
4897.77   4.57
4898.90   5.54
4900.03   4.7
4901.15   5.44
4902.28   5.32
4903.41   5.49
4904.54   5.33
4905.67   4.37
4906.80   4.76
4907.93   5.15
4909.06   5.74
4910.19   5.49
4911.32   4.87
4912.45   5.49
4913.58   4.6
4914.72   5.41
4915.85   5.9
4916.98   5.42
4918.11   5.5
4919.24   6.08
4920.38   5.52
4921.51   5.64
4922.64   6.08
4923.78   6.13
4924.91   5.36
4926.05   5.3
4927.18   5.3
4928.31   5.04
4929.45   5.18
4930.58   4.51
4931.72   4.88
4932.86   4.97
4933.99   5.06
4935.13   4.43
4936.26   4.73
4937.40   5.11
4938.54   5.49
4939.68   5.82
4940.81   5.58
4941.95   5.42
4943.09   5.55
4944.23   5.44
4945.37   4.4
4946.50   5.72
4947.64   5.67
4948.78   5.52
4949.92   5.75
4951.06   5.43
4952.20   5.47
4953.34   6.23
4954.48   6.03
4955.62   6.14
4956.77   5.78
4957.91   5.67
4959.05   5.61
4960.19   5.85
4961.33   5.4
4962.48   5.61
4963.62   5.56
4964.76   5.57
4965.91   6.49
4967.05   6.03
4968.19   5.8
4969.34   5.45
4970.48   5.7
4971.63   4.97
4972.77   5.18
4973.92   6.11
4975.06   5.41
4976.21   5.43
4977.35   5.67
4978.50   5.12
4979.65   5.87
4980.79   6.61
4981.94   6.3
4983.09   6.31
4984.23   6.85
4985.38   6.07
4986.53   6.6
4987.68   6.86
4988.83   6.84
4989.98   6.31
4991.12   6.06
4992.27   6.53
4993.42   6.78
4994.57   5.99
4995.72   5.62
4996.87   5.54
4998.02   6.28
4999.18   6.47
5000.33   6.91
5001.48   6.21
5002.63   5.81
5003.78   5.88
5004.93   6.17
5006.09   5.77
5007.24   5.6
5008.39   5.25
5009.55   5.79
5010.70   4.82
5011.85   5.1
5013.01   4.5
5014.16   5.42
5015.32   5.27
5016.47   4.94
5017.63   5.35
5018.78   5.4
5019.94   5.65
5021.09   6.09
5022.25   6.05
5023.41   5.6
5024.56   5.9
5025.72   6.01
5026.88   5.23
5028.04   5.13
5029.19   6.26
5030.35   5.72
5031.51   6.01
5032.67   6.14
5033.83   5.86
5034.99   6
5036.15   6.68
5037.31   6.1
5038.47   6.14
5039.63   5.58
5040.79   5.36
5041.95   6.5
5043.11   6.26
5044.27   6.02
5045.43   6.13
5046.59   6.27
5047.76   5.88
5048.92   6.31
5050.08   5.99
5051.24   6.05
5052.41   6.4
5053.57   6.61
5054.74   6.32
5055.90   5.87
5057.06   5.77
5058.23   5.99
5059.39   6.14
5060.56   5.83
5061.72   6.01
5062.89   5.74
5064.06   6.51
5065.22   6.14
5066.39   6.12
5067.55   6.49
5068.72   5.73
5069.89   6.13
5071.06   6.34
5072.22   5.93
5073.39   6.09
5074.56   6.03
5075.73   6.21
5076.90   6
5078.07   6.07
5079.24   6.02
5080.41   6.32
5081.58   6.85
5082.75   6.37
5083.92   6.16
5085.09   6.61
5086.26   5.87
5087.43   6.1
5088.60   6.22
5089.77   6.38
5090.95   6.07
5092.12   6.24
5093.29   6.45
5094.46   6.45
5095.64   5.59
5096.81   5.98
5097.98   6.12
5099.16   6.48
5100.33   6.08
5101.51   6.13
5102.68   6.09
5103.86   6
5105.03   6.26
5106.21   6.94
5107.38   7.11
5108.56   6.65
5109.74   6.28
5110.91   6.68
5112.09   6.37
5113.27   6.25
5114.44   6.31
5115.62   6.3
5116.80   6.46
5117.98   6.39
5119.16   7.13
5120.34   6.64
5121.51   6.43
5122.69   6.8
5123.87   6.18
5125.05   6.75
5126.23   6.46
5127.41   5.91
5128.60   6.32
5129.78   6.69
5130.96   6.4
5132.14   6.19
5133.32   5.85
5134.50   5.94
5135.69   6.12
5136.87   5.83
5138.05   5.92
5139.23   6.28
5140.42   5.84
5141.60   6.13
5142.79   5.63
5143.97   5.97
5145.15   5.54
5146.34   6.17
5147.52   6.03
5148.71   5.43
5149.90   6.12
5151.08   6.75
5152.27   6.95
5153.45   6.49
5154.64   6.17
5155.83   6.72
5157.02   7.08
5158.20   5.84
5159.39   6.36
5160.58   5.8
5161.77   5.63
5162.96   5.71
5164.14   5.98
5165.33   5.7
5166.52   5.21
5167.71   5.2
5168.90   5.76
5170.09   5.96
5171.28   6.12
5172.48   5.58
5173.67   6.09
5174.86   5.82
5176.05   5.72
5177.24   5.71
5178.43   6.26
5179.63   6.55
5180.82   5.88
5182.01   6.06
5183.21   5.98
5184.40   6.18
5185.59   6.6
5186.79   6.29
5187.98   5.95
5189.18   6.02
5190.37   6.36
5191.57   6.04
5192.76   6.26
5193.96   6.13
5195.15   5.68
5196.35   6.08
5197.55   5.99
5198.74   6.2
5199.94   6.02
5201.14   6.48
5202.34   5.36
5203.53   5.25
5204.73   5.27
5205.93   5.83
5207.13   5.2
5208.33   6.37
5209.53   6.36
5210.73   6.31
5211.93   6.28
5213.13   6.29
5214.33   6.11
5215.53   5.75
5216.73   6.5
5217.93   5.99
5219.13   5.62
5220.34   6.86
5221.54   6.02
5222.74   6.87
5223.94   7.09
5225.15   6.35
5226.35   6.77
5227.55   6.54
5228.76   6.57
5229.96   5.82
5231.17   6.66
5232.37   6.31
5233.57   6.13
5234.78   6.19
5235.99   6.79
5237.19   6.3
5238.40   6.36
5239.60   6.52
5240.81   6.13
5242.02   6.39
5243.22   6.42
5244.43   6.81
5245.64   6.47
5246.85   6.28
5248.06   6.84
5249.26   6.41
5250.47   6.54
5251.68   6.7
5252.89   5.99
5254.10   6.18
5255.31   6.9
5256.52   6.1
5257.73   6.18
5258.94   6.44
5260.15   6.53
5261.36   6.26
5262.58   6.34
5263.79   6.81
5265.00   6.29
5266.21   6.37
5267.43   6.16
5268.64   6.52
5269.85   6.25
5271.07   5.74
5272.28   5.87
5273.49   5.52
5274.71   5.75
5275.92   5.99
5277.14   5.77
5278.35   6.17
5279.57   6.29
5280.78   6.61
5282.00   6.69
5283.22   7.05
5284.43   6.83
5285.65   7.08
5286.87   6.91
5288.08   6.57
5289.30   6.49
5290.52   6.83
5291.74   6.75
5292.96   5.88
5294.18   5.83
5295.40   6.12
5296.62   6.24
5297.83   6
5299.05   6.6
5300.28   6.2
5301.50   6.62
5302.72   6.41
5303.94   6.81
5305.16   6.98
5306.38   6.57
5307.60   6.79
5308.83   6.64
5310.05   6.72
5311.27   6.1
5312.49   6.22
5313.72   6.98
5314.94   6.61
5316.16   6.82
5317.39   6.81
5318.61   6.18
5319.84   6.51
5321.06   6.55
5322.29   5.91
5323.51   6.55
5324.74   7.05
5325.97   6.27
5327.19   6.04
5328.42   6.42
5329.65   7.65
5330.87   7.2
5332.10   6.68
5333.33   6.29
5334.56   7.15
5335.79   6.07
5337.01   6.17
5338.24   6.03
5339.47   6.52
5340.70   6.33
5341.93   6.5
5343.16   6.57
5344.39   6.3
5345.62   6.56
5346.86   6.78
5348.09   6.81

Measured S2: 6.39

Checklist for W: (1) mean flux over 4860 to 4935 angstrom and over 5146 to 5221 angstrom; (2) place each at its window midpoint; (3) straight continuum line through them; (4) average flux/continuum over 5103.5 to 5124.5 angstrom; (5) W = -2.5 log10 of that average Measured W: -0.12 mag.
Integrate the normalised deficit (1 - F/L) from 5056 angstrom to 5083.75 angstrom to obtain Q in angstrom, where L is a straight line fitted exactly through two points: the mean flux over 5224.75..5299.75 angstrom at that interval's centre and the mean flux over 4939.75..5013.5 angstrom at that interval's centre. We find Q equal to -0.5 angstrom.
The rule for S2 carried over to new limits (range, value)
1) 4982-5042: 5.91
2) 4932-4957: 5.43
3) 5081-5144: 6.29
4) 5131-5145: 5.98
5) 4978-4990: 6.35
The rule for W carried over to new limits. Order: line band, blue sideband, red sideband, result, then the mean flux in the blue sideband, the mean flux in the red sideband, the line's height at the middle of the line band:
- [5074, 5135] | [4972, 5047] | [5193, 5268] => -0.046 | 5.9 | 6.27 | 6.06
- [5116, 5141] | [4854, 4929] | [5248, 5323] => -0.074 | 5.11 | 6.41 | 5.89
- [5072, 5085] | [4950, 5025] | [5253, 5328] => -0.036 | 5.83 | 6.41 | 6.01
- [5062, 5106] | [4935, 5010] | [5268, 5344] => -0.025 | 5.82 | 6.46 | 6.03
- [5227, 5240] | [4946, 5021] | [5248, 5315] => -0.011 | 5.82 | 6.41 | 6.31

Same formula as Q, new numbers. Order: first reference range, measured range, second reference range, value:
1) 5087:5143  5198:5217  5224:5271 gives 1.2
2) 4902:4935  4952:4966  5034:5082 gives -0.6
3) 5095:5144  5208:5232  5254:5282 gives -0.4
